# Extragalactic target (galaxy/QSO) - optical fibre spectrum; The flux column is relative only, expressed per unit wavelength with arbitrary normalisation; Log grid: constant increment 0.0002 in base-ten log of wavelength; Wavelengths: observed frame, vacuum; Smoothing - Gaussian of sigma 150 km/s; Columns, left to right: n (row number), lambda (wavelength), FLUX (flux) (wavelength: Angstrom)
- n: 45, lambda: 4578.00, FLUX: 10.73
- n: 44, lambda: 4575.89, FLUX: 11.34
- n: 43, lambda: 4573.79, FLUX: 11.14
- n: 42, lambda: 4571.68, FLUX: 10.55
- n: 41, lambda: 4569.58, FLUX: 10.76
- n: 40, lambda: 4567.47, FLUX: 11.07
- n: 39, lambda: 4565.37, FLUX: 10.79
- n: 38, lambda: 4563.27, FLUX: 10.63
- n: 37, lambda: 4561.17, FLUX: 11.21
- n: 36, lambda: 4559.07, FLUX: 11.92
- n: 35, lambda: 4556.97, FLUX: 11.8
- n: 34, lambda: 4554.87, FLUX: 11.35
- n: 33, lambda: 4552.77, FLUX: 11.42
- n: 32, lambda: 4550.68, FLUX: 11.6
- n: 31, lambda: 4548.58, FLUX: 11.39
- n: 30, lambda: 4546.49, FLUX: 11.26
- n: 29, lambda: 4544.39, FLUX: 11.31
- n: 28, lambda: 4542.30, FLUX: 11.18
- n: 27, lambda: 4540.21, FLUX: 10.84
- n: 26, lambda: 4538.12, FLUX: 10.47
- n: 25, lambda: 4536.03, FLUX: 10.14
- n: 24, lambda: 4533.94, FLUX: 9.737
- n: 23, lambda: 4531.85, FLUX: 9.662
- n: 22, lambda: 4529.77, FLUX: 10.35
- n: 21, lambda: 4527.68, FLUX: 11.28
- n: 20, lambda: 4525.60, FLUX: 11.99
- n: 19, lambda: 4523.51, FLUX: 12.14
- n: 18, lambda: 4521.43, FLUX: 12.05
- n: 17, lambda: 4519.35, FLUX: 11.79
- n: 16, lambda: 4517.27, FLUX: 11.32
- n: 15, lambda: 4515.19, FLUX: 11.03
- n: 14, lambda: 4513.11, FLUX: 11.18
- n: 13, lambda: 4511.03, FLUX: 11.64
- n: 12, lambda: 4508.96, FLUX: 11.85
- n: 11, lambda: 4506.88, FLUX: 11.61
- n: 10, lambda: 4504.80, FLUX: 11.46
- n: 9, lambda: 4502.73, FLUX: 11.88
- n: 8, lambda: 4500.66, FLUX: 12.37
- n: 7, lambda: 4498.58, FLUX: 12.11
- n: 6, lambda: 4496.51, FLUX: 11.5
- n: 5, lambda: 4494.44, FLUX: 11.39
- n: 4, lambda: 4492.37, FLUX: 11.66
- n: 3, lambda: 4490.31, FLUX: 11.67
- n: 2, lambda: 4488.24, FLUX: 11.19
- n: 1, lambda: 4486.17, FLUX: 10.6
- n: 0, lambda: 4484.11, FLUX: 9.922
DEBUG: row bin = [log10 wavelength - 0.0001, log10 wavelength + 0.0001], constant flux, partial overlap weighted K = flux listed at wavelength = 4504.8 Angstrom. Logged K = 11.46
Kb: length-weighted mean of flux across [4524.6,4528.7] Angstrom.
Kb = 11.6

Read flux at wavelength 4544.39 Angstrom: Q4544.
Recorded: 11.31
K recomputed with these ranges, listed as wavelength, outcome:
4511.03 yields 11.64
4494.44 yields 11.39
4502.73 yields 11.88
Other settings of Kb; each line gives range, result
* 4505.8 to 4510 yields 11.7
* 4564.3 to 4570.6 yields 10.9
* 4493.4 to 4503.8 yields 11.8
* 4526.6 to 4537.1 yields 10.2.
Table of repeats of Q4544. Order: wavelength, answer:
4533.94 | 9.737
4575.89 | 11.34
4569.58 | 10.76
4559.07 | 11.92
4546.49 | 11.26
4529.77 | 10.35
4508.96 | 11.85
